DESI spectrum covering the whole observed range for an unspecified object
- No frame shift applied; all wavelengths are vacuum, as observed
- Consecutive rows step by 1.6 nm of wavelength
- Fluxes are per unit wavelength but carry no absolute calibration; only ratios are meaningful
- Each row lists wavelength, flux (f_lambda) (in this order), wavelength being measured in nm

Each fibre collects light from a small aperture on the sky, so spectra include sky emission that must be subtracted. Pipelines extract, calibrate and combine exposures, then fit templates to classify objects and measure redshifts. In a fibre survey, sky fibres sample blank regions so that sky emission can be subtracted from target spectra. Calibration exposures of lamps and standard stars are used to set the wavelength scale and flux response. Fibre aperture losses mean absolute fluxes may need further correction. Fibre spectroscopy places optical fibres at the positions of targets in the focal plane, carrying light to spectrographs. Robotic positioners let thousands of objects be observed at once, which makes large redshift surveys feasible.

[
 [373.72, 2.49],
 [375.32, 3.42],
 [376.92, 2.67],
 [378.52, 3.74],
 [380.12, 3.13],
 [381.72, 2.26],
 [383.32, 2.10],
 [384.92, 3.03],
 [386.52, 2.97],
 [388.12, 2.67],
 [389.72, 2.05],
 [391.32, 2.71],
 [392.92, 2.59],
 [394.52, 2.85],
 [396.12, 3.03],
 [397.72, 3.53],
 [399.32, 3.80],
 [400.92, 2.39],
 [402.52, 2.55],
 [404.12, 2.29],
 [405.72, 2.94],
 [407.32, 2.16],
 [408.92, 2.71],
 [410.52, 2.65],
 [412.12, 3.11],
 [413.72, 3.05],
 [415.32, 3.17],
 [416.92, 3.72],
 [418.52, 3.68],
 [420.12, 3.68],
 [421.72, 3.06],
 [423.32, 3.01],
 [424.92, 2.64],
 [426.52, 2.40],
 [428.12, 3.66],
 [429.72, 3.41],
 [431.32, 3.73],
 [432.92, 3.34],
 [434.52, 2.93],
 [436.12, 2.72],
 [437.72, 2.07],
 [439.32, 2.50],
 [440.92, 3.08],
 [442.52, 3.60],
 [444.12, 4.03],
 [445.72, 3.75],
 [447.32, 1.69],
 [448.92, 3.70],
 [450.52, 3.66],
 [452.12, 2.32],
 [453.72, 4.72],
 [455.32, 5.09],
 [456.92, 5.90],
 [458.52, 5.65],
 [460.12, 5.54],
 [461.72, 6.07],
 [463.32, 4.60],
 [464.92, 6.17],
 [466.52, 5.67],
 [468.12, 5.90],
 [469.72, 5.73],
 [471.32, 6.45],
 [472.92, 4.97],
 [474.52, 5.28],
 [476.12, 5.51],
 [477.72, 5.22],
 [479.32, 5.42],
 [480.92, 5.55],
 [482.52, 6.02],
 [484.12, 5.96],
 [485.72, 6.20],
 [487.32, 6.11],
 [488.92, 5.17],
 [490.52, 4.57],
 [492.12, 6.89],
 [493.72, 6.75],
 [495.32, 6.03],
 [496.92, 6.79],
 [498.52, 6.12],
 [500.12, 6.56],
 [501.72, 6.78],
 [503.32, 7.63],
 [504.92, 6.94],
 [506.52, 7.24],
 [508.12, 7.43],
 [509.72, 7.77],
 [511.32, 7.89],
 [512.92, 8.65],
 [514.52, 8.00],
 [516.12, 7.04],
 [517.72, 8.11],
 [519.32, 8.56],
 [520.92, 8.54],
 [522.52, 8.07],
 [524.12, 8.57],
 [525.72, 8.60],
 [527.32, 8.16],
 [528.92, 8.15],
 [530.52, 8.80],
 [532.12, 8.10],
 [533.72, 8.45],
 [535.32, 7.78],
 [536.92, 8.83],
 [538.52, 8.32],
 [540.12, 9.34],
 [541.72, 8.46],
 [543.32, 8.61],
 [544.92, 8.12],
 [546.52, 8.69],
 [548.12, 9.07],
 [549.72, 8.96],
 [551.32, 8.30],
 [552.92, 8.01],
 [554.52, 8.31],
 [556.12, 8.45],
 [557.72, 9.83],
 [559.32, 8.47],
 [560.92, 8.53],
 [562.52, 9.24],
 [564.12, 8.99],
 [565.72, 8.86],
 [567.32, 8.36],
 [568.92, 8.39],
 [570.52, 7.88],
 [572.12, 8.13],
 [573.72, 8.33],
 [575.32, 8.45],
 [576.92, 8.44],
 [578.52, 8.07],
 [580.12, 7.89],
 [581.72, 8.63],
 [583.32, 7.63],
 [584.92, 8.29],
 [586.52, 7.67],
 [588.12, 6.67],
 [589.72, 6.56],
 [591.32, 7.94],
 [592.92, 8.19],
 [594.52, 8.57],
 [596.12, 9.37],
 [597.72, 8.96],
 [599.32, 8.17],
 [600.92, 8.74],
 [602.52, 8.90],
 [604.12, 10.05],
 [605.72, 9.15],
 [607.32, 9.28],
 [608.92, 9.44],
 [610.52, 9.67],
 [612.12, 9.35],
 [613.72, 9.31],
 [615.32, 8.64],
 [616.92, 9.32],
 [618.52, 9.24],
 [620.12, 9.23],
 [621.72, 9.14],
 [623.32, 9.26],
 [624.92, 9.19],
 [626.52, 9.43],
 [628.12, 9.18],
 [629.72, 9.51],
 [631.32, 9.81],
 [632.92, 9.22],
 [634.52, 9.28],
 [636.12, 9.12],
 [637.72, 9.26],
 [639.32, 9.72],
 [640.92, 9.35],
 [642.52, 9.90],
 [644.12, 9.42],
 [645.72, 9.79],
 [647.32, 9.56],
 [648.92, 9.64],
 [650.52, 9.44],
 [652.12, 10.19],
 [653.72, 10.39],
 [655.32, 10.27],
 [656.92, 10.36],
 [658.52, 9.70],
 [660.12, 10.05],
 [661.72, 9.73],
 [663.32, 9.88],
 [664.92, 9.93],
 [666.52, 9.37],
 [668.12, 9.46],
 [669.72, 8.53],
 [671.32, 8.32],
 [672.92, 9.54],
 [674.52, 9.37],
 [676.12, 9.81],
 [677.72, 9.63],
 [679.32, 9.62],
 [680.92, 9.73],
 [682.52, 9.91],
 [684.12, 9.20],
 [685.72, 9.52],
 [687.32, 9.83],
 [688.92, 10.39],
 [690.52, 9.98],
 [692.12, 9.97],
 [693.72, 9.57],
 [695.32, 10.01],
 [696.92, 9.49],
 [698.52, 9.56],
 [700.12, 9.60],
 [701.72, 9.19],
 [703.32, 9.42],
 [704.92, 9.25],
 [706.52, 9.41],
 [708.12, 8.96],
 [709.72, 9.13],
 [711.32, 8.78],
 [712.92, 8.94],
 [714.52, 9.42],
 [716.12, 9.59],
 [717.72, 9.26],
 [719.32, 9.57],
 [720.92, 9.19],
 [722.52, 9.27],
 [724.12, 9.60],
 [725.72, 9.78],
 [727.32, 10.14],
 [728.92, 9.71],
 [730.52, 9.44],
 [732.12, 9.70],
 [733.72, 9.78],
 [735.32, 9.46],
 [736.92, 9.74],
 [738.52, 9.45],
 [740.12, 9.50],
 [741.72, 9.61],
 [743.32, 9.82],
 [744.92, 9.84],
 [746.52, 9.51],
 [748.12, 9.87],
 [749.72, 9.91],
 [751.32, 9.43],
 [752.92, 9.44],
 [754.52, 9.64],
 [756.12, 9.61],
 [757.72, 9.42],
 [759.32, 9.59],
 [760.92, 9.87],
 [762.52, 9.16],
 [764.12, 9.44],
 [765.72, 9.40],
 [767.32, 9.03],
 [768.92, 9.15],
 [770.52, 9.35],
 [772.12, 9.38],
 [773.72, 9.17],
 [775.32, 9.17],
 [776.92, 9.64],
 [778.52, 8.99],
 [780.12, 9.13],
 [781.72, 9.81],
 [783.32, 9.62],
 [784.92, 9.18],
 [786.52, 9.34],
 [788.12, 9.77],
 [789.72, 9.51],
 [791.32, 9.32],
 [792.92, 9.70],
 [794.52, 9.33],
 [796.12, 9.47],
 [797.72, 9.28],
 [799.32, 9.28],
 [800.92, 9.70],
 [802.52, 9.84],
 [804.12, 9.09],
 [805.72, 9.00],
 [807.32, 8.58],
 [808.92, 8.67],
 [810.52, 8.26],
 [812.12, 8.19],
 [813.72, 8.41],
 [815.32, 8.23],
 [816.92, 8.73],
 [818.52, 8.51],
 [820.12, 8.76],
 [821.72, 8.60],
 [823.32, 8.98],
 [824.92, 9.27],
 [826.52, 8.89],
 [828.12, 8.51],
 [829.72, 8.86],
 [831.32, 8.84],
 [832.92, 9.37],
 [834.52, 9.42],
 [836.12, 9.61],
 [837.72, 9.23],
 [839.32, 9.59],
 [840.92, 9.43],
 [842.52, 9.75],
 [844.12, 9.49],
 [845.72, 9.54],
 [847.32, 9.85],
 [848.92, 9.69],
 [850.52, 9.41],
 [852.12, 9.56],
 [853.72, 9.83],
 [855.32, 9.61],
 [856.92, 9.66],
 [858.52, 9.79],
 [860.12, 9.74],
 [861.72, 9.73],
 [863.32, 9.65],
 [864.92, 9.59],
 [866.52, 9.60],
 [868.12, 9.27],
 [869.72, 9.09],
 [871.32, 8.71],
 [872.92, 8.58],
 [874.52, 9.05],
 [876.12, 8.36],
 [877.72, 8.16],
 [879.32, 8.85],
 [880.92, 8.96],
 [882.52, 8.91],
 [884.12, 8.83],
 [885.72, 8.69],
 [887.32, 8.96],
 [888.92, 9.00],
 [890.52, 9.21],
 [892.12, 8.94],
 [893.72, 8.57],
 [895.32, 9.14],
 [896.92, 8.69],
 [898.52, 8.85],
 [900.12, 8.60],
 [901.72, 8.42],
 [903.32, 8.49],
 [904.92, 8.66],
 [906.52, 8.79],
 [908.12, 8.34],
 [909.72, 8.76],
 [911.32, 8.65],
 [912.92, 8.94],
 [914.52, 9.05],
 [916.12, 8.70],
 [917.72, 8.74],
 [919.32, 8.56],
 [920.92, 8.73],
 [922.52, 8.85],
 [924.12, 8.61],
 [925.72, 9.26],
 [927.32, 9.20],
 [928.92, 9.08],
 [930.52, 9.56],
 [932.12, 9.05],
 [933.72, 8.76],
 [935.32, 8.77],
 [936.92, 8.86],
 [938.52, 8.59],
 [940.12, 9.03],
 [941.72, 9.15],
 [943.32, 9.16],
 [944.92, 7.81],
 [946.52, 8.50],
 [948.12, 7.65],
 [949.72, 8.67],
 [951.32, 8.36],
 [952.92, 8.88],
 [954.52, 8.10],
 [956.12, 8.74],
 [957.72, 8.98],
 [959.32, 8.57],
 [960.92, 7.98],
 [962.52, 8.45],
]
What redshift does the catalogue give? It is 0.14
